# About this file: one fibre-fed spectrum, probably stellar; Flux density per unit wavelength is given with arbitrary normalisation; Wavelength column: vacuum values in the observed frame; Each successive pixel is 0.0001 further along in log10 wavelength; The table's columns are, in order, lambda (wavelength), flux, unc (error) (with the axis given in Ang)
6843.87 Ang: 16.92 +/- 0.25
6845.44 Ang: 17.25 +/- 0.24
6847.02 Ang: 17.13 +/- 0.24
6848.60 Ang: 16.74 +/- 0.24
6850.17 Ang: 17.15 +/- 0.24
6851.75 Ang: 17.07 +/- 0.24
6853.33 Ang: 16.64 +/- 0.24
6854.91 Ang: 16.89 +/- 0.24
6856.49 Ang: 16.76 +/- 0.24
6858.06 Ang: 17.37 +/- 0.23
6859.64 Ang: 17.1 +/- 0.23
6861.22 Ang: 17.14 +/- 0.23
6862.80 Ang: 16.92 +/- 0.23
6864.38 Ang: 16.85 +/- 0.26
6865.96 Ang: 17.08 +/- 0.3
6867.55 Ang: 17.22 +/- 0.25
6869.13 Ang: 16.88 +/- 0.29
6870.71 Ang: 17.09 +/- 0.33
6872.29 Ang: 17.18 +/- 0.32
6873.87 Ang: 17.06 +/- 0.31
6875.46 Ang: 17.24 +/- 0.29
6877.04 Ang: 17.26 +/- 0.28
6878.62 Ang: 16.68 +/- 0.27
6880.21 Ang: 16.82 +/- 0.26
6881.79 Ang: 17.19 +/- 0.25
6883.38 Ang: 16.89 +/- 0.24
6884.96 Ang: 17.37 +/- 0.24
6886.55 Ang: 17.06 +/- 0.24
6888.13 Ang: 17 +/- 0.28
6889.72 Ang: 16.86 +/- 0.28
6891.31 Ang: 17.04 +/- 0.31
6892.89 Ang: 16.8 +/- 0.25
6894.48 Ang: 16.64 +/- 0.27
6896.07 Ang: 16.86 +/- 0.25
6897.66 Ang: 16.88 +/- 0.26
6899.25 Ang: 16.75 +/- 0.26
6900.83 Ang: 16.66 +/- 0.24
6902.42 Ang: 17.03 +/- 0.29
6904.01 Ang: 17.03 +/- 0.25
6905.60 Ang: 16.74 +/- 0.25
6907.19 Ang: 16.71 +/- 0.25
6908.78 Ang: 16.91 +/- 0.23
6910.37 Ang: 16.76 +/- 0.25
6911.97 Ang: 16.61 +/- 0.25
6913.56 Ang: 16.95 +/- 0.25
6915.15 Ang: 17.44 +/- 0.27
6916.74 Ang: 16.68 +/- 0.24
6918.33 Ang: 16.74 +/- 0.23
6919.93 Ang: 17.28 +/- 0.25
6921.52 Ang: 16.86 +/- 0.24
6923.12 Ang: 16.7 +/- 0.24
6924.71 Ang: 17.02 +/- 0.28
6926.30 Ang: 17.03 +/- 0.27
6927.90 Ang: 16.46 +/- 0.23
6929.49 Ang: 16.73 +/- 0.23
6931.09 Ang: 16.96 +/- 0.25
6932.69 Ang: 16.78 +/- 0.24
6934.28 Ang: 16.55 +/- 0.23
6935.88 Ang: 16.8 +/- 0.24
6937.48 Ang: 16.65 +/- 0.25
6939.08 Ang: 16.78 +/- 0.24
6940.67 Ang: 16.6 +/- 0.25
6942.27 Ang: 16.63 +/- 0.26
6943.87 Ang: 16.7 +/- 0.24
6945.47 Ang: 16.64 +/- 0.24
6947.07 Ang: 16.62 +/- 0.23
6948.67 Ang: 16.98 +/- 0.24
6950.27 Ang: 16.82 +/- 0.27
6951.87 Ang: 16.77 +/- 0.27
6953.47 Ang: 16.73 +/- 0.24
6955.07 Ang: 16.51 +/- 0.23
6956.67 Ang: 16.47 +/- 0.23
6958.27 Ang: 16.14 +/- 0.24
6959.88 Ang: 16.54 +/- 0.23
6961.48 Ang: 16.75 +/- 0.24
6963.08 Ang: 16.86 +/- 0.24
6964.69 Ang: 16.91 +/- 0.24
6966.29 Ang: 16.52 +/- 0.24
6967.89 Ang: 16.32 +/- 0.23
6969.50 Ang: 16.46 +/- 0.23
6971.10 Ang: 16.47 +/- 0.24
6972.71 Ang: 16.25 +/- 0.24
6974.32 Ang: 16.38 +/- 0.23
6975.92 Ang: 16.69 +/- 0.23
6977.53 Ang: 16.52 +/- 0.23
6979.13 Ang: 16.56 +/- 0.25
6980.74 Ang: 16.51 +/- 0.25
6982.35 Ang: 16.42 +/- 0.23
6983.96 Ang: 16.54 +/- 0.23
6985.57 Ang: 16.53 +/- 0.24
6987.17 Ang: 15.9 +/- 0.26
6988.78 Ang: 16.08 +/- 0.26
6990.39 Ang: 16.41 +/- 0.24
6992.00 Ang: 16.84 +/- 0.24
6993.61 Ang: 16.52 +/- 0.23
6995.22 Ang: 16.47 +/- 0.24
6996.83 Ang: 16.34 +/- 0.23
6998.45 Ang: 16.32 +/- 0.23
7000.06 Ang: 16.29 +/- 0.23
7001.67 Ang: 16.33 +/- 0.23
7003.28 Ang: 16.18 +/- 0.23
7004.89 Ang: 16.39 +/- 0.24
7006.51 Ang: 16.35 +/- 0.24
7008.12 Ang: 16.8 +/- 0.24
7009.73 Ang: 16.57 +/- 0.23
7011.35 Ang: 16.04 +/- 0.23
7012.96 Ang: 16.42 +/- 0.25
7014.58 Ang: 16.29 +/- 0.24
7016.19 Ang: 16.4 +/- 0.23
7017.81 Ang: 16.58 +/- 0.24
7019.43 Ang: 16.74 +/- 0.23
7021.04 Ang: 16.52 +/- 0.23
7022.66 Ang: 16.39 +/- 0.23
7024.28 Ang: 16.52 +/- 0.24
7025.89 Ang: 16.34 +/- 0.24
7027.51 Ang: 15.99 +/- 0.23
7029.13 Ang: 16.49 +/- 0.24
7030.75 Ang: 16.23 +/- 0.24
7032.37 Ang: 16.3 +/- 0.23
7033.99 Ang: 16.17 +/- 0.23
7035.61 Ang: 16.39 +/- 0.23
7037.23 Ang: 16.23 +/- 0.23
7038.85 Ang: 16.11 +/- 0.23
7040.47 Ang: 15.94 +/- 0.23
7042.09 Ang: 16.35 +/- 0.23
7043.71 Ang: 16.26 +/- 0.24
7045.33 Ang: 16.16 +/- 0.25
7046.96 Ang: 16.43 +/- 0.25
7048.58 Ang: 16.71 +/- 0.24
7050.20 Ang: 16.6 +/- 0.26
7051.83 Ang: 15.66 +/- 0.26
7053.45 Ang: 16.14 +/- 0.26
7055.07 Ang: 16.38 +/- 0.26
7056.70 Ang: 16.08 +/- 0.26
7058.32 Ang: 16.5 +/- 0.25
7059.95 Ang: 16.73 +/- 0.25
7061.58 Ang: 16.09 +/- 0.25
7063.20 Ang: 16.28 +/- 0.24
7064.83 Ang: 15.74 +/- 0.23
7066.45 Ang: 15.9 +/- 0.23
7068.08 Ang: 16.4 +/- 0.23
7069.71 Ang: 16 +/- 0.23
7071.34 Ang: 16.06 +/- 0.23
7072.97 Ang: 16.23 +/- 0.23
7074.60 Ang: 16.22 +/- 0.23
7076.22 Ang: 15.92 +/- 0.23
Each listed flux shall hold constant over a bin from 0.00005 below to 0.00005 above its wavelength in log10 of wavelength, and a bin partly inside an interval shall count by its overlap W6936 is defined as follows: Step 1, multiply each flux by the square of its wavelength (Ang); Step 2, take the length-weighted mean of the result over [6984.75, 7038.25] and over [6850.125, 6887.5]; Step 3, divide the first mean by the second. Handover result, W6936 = 1.0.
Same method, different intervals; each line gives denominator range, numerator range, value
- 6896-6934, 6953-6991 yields 0.99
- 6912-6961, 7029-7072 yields 1.00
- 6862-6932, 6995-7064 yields 1.00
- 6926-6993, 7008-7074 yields 1.01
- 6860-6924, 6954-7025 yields 1.00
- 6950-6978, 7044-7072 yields 1.01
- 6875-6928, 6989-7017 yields 1.00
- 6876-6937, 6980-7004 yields 0.99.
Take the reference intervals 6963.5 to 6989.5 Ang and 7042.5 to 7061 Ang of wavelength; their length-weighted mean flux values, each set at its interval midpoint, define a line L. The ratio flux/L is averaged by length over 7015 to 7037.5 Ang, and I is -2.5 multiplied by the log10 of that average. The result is 0.00 mag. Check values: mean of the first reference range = 16.4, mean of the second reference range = 16.3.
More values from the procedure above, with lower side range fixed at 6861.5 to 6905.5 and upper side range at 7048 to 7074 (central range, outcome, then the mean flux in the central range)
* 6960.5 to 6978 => 0.003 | 16.6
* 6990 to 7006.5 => 0.005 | 16.4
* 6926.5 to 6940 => 0.002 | 16.7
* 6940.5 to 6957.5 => 0.001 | 16.7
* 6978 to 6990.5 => 0.011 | 16.4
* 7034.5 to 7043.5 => 0.006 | 16.2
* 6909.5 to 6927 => -0.006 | 16.9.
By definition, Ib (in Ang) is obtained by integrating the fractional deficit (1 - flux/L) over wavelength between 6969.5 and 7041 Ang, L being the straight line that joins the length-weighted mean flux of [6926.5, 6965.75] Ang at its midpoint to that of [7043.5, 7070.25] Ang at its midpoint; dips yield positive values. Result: 0.3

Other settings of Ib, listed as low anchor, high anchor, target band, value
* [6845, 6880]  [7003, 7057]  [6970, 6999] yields 0.2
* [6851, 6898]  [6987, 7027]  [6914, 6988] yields 0.0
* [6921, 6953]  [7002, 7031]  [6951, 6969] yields 0.1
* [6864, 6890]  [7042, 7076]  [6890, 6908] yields 0.1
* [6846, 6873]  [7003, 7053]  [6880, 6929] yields -0.2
